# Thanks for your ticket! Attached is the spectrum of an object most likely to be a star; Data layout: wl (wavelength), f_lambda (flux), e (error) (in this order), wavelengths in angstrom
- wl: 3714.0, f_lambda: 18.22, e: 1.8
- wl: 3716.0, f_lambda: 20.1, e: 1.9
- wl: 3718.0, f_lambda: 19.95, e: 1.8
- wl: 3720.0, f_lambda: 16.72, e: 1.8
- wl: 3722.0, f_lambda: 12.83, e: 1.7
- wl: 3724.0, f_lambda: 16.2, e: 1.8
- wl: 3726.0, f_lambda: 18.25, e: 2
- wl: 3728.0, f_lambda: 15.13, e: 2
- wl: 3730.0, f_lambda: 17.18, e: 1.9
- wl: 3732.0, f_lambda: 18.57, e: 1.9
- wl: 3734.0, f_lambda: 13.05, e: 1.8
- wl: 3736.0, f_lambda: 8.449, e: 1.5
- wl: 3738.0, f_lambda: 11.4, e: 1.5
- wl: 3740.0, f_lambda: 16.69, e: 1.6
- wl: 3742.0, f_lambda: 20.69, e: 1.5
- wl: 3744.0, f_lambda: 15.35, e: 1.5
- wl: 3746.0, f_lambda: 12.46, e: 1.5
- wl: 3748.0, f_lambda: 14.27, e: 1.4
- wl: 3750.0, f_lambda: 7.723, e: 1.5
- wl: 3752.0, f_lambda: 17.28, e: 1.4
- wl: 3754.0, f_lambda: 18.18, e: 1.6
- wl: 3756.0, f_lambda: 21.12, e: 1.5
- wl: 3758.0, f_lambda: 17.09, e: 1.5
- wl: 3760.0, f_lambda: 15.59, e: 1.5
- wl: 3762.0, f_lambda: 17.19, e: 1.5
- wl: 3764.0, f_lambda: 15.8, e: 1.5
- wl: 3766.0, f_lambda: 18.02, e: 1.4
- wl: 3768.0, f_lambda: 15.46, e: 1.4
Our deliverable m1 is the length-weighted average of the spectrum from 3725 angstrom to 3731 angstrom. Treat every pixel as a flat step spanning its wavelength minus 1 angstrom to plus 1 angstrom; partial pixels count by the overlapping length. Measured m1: 16.9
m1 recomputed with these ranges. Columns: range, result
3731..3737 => 13.4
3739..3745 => 17.6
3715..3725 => 17.2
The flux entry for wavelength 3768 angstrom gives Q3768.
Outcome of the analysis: 15.46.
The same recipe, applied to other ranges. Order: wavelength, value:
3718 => 19.95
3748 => 14.27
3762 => 17.19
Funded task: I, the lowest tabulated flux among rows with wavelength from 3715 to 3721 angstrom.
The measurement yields 16.72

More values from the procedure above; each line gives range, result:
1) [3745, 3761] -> 7.723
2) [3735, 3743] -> 8.449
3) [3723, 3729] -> 15.13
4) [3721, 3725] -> 12.83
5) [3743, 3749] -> 12.46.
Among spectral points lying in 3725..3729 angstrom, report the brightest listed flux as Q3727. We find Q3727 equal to 18.25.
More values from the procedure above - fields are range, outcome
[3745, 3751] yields 14.27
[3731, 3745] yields 20.69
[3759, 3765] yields 17.19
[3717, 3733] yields 19.95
